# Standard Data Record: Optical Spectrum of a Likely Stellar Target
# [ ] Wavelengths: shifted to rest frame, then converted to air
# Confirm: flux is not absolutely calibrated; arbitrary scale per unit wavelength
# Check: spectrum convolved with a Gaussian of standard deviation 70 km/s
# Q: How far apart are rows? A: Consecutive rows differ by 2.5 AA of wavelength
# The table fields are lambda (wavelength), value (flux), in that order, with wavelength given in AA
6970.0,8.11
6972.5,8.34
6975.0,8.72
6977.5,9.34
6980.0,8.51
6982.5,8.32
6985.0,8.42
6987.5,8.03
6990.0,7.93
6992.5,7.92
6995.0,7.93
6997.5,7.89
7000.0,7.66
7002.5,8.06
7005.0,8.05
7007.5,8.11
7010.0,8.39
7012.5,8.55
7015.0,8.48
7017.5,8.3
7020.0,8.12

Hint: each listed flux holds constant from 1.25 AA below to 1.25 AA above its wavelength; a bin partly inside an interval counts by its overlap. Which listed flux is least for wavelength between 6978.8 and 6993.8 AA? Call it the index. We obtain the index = 7.92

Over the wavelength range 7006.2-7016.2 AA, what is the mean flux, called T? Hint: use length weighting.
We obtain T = 8.38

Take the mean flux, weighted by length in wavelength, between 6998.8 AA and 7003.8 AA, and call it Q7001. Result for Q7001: 7.86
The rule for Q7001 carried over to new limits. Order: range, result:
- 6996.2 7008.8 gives 7.96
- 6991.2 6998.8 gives 7.91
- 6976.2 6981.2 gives 8.93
